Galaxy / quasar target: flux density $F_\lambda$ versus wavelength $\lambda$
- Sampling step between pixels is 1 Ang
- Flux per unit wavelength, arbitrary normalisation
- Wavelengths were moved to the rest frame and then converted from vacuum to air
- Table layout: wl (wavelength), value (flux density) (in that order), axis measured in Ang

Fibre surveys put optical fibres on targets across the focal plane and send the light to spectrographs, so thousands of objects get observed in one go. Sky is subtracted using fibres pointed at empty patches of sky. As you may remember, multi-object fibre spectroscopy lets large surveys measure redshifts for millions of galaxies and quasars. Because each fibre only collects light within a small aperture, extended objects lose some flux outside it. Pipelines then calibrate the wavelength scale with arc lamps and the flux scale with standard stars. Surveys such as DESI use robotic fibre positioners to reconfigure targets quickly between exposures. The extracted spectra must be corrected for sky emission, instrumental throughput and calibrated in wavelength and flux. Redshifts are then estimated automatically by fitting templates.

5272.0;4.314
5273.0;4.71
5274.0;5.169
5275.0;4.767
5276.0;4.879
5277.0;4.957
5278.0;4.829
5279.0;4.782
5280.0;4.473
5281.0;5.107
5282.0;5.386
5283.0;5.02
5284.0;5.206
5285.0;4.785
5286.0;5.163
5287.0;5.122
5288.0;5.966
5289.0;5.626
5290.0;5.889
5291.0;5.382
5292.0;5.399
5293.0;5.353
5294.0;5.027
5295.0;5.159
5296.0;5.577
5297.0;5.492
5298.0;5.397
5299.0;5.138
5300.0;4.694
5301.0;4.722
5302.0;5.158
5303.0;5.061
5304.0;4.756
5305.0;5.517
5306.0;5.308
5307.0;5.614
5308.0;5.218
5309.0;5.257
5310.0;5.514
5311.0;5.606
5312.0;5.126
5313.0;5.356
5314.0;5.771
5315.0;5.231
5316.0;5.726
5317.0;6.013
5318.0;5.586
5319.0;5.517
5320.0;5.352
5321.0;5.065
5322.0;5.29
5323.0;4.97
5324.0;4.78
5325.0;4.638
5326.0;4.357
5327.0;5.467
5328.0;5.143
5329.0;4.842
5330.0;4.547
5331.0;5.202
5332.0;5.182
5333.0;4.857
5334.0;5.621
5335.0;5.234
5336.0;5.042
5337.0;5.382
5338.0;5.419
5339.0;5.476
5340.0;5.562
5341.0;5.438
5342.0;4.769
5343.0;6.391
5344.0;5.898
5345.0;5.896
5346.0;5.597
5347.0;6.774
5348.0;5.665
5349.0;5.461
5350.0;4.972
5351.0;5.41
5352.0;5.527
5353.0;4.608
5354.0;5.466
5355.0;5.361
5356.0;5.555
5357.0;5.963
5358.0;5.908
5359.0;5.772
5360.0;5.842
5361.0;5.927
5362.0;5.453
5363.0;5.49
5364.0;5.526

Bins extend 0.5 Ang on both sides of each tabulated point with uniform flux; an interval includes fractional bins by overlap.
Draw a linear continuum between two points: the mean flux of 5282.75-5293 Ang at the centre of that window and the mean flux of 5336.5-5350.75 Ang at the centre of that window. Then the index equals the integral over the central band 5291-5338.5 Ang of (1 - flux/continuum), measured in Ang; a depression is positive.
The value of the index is 2.2 Ang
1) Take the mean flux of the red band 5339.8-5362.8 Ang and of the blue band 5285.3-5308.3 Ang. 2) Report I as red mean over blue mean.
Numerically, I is 1.1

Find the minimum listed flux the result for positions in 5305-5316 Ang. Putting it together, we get 5.126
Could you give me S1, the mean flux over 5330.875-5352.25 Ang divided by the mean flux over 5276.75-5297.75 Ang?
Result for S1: 1.1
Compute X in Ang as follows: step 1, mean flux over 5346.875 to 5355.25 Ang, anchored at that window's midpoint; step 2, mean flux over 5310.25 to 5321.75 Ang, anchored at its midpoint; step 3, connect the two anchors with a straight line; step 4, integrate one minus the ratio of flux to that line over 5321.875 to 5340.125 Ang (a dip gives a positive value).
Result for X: 1.2 Ang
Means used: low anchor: 5.48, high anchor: 5.42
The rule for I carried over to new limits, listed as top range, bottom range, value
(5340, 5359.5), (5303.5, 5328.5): 1.06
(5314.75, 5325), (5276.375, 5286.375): 1.07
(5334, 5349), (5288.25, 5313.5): 1.06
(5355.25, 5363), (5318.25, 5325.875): 1.13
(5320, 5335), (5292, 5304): 0.97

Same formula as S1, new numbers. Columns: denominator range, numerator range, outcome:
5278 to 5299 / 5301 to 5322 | 1.02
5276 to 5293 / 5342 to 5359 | 1.09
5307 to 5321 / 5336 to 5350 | 1.03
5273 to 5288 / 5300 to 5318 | 1.07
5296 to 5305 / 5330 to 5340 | 1.03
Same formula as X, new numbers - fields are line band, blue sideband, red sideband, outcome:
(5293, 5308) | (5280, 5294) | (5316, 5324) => 0.4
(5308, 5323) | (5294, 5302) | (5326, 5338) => -0.9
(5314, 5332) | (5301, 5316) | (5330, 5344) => 0.5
